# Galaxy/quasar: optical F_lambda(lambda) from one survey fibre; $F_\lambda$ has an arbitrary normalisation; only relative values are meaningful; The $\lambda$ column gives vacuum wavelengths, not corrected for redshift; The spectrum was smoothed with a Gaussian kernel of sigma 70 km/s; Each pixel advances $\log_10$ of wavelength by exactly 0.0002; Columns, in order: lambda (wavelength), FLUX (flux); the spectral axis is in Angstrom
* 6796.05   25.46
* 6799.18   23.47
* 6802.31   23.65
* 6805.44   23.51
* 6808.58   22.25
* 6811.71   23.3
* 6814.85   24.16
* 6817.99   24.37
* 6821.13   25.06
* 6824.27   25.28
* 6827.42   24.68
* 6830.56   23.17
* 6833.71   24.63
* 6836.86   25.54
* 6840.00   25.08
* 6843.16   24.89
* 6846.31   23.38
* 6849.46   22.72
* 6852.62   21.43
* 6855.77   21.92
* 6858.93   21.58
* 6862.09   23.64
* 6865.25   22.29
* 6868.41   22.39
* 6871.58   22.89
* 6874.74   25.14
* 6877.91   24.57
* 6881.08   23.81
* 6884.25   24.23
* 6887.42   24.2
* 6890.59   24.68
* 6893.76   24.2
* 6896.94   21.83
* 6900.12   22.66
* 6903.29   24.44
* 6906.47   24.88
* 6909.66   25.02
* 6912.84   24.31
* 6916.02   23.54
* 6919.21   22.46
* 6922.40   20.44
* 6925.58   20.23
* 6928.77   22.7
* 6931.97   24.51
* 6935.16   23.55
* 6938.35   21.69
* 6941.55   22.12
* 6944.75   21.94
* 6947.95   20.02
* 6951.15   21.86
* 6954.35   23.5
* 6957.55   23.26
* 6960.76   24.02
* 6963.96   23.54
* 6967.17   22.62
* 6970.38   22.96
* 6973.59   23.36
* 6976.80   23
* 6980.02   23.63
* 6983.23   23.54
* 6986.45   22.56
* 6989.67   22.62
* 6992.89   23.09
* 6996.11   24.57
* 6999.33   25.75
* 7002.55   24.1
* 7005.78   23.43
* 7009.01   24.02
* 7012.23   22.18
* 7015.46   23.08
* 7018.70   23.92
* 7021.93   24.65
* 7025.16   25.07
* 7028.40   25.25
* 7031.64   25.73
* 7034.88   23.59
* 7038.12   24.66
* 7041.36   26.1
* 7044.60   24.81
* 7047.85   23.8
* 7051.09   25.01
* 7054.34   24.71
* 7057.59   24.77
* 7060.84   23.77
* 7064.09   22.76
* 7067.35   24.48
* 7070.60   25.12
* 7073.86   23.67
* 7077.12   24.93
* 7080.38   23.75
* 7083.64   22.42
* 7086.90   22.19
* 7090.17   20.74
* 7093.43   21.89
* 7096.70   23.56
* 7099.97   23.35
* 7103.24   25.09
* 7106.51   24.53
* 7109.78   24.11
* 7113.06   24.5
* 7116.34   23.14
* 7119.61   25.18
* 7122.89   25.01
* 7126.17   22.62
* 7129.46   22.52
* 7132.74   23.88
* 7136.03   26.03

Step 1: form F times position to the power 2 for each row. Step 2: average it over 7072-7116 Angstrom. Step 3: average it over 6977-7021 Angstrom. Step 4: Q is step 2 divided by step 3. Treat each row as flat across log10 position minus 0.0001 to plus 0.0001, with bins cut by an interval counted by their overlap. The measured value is 1.02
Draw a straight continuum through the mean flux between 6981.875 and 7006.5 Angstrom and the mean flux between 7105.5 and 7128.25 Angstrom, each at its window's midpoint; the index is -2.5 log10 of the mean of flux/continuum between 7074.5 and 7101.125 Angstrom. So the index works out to 0.05 mag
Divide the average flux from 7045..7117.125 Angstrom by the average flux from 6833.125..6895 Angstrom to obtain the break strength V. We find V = 1.01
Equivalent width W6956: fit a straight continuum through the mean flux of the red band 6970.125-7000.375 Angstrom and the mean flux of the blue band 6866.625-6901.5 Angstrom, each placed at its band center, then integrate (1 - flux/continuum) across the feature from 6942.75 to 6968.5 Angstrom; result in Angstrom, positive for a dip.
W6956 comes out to 1.0 Angstrom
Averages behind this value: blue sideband 23.7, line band 22.6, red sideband 23.5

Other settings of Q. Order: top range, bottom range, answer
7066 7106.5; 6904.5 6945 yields 1.07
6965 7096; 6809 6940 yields 1.06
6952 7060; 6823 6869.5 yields 1.07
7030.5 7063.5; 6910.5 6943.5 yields 1.13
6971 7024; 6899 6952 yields 1.06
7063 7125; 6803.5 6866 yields 1.08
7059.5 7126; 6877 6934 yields 1.06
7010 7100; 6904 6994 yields 1.08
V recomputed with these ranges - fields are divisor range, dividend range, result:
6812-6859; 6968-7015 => 0.98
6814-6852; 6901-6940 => 0.95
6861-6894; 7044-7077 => 1.02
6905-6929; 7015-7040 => 1.07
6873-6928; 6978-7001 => 1.00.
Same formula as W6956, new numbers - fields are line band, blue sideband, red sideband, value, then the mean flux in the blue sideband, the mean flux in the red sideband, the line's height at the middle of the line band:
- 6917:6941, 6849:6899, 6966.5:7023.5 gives 1.1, 23.2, 23.5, 23.4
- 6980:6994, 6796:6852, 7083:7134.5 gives 0.4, 24.1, 23.4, 23.7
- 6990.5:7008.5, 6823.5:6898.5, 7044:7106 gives -0.3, 23.7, 23.7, 23.7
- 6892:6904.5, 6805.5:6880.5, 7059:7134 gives 0.2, 23.7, 23.6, 23.7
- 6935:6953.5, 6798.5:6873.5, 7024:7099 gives 1.5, 23.6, 24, 23.8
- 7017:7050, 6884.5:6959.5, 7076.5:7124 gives -2.0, 23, 23.6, 23.4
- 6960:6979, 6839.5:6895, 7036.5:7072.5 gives 0.7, 23.5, 24.5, 24.1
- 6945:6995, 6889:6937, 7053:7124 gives 1.2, 23.3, 23.8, 23.5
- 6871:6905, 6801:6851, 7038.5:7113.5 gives 0.2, 24.1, 23.9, 24.1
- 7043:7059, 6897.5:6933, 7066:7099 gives -0.9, 23.1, 23.3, 23.2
